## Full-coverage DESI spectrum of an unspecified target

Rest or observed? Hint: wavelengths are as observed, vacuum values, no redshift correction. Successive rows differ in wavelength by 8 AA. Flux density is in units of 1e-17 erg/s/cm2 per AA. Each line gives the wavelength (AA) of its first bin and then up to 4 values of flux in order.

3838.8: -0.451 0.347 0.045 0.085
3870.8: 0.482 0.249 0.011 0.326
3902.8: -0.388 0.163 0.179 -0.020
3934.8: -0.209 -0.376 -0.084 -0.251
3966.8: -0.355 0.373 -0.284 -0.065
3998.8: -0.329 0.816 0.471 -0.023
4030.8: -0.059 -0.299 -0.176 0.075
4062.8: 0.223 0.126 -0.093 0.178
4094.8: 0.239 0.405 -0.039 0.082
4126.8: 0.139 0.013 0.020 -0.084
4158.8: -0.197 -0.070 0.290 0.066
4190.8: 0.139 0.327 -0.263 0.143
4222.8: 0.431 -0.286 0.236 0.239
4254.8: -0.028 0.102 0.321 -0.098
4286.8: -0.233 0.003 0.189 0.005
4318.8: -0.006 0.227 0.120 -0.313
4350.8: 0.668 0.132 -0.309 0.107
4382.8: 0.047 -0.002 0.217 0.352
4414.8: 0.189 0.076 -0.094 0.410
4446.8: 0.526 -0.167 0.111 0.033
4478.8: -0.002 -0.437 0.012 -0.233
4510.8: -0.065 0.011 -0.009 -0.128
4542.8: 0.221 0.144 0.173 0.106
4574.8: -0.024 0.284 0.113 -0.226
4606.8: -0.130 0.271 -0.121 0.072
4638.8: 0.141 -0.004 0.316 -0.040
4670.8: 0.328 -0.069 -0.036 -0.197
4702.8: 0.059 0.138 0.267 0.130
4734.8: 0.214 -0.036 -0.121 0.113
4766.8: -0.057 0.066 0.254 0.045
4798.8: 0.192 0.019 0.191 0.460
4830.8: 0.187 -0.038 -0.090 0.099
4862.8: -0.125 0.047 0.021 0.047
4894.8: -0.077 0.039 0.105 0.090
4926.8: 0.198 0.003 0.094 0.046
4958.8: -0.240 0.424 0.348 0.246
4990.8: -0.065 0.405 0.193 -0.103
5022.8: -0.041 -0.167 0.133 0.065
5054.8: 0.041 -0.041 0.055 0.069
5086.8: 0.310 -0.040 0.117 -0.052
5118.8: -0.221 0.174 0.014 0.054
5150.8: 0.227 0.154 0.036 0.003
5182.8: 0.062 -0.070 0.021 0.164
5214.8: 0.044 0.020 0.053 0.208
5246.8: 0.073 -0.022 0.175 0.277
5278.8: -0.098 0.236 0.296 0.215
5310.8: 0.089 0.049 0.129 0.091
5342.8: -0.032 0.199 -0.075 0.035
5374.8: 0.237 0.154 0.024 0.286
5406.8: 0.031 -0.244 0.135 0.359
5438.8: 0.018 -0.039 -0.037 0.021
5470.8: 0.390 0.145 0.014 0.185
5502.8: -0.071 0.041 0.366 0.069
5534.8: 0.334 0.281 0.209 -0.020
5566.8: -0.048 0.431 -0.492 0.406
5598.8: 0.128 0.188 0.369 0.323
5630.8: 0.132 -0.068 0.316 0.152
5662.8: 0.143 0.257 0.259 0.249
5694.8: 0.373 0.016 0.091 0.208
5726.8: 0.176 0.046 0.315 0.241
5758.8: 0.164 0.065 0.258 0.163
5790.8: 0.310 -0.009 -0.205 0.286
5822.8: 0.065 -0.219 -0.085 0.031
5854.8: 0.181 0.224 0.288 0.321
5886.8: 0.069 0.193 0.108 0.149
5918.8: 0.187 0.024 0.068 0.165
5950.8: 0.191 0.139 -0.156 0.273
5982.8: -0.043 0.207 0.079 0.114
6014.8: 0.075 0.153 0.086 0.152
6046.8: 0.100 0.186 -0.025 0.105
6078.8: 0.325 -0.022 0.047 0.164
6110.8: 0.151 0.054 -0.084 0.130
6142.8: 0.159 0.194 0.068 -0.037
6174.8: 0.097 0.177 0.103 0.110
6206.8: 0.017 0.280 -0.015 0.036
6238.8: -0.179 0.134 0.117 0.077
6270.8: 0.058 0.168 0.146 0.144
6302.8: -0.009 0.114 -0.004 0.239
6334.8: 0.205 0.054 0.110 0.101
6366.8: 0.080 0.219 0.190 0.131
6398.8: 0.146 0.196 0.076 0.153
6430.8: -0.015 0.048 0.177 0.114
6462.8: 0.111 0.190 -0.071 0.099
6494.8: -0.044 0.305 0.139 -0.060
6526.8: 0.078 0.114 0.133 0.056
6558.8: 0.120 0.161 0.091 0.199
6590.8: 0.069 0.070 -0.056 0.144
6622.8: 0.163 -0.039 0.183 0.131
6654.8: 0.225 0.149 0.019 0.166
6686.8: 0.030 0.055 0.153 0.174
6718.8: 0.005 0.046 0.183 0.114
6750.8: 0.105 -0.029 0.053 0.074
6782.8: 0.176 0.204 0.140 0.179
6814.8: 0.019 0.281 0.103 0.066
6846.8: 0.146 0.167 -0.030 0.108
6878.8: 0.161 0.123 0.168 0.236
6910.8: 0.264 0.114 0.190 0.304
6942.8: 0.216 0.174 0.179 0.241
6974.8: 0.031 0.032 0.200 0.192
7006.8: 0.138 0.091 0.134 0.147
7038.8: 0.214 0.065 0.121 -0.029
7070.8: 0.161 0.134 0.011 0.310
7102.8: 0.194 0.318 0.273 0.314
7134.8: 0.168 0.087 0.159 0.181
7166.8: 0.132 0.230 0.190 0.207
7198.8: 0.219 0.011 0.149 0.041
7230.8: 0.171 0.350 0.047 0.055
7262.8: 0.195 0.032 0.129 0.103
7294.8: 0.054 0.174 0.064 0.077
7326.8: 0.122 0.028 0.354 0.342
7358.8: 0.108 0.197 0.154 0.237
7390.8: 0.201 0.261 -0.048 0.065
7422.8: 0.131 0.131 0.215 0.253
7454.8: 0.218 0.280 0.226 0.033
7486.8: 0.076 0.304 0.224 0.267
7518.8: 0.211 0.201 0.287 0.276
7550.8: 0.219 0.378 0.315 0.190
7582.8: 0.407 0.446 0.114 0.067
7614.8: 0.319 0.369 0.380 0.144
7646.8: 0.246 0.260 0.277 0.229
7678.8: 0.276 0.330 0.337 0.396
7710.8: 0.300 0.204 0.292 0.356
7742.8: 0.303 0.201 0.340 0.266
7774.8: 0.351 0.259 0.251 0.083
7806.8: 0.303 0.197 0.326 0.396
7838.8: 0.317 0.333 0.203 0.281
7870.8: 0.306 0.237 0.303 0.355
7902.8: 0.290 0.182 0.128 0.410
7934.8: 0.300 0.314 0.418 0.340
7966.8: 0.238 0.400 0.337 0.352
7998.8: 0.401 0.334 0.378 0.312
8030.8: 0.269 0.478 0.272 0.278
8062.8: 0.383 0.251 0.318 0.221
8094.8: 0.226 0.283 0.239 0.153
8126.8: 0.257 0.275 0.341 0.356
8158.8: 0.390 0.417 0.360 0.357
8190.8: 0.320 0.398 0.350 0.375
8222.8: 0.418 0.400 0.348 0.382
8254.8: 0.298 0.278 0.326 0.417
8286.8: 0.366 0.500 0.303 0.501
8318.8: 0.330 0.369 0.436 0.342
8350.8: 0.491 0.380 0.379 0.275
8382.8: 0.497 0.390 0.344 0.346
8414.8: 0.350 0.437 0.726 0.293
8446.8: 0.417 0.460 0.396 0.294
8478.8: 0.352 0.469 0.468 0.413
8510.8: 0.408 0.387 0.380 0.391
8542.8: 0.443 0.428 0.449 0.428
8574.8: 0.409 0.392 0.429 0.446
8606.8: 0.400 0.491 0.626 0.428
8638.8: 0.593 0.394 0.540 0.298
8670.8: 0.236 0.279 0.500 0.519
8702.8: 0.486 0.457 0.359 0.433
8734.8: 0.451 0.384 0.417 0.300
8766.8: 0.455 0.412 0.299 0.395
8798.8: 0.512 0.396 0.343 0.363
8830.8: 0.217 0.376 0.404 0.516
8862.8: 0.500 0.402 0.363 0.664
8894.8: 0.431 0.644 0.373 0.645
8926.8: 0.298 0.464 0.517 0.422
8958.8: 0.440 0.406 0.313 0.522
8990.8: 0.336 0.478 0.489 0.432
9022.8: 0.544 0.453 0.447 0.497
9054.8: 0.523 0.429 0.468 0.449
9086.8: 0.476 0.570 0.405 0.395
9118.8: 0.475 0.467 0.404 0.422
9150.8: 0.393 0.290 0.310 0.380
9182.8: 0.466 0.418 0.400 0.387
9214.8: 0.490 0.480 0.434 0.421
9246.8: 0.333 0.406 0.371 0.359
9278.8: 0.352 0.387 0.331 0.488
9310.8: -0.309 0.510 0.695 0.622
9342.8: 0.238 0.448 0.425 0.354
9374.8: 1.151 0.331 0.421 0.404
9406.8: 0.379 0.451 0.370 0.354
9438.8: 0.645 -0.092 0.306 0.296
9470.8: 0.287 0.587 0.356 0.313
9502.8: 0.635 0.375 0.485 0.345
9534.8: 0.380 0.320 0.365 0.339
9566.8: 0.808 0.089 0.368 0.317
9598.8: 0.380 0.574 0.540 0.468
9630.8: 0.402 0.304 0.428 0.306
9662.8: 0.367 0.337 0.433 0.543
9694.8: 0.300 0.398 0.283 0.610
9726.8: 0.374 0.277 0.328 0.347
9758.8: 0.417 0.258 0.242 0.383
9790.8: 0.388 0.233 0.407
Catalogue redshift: 0.88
